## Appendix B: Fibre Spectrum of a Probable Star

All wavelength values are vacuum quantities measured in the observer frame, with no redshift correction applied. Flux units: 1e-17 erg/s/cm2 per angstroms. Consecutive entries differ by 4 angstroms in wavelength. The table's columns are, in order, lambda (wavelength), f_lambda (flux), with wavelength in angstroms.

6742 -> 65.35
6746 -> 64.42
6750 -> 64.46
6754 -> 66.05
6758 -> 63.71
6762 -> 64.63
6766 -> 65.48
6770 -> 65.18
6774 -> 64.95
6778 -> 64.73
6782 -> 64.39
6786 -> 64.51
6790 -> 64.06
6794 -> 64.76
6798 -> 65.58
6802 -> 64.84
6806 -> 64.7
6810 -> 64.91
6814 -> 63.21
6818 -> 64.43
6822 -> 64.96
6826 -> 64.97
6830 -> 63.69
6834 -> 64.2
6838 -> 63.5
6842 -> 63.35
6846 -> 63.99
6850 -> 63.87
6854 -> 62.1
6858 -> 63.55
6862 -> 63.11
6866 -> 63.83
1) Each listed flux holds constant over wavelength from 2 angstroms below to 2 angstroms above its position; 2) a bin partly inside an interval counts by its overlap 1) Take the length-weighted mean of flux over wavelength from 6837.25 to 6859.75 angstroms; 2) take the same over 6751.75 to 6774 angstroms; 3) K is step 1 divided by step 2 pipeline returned 1.0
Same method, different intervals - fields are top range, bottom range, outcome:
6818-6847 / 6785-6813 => 0.99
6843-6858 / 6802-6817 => 0.98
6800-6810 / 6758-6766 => 1.00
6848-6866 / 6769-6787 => 0.98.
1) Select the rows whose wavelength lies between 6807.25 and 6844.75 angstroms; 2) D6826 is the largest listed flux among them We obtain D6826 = 64.97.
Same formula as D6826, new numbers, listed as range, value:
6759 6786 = 65.48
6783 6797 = 64.76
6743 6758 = 66.05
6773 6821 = 65.58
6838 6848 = 63.99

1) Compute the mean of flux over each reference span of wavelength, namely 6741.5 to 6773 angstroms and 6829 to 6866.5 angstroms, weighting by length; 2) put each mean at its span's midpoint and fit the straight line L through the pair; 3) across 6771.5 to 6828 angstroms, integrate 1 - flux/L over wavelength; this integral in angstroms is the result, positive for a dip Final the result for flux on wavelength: -0.4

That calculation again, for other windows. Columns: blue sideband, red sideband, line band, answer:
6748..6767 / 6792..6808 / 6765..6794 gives 0.08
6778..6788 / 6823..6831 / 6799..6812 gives -0.08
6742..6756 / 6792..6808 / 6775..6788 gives 0.08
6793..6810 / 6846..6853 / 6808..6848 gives 0.08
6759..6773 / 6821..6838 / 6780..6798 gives 0.05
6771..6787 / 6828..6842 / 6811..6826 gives -0.08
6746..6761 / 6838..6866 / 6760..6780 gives -0.16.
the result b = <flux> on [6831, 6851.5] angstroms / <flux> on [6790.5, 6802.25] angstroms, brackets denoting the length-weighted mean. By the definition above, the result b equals 0.98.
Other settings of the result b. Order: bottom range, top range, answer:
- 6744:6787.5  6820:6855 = 0.99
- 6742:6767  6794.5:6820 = 1.00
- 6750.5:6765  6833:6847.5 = 0.98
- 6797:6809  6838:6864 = 0.97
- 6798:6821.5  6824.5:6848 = 0.99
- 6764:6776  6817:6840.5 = 0.99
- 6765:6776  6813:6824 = 0.99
